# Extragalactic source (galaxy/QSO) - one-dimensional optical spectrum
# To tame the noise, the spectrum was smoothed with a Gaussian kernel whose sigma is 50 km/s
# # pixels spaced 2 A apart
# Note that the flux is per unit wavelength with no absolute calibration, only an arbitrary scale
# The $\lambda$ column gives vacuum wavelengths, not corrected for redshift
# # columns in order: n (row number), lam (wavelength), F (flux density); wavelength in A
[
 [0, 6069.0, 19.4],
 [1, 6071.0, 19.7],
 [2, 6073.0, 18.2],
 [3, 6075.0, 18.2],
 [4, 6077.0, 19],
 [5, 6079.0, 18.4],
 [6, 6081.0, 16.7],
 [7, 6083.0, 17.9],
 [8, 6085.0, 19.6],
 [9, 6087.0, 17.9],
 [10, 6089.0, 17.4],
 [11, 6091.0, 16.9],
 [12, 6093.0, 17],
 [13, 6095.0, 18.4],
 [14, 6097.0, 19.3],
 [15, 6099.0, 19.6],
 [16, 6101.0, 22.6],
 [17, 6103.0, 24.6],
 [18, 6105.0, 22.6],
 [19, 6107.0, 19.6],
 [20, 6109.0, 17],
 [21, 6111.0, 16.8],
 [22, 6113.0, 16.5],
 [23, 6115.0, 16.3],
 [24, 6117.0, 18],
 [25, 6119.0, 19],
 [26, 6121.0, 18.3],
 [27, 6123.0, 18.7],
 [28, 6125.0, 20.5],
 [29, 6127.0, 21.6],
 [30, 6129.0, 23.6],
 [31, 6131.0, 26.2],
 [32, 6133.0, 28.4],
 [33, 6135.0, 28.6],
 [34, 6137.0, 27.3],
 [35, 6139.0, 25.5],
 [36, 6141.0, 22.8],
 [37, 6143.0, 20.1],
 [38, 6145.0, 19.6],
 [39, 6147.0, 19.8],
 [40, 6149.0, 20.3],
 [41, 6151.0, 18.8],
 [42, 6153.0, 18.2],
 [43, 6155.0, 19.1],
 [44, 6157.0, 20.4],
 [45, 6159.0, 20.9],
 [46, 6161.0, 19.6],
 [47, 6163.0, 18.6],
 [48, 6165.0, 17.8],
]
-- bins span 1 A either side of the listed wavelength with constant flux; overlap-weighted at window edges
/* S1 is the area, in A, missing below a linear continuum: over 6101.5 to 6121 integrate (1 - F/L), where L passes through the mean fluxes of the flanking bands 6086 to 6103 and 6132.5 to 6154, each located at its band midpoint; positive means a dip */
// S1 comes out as 1.13 A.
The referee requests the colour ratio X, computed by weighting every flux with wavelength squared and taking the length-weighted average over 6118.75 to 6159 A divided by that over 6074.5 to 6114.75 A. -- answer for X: 1.2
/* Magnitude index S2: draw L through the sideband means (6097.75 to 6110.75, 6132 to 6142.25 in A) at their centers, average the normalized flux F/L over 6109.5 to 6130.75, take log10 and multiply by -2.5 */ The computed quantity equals 0.22 mag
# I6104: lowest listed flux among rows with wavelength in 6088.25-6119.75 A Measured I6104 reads 16.3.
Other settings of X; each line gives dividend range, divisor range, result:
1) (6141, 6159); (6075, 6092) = 1.12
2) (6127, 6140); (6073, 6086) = 1.46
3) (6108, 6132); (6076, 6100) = 1.08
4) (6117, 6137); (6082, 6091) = 1.28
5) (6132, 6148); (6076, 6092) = 1.36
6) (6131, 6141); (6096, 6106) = 1.25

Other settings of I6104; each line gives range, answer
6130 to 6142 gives 22.8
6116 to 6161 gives 18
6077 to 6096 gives 16.7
